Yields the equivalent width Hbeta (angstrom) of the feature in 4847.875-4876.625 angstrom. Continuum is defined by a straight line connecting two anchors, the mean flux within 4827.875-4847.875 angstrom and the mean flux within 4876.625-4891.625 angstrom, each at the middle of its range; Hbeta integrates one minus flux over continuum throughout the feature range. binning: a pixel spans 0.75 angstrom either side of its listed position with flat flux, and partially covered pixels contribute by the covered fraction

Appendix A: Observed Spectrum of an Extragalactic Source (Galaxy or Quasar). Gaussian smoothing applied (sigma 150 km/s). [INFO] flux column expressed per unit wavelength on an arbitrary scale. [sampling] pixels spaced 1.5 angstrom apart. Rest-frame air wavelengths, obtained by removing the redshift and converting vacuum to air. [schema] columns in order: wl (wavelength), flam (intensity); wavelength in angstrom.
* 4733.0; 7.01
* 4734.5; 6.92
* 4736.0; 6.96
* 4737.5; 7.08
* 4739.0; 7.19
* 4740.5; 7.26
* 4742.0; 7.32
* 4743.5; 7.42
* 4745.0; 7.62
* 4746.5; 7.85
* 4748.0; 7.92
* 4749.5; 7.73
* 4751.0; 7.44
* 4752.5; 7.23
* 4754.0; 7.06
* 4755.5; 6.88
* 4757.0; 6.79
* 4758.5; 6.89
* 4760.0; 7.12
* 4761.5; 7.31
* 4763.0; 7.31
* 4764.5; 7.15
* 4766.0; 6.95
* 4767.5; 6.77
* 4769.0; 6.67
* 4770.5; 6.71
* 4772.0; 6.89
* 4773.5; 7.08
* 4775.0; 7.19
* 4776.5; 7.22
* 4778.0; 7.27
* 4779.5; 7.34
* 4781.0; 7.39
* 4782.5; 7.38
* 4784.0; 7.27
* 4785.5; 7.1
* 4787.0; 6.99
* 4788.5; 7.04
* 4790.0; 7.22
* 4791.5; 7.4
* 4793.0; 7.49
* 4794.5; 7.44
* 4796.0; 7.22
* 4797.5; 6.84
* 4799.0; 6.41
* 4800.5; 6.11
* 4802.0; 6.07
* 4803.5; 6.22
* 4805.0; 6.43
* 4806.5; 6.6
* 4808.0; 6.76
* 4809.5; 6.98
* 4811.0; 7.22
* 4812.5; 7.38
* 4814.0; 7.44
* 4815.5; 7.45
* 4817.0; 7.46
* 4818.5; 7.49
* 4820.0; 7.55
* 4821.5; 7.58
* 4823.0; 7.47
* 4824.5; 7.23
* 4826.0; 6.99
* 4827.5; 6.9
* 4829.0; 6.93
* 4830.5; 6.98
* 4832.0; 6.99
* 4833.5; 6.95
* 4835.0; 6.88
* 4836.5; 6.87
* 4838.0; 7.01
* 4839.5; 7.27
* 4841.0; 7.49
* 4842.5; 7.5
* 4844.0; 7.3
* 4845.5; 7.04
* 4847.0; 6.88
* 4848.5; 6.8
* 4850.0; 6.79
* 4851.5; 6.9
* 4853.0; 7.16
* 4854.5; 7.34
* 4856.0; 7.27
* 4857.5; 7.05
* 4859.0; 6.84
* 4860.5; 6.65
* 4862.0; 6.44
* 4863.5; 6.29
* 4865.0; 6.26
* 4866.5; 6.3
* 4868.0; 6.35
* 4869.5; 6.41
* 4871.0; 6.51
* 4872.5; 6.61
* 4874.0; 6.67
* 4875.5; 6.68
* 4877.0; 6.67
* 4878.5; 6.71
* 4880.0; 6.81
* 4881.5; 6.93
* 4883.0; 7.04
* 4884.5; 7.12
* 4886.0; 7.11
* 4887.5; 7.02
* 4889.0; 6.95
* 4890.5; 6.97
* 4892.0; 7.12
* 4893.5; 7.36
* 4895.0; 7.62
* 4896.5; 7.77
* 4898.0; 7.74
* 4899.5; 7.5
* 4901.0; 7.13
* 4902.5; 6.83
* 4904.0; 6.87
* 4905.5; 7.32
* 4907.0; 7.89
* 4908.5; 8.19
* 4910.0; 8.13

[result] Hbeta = 1.3 angstrom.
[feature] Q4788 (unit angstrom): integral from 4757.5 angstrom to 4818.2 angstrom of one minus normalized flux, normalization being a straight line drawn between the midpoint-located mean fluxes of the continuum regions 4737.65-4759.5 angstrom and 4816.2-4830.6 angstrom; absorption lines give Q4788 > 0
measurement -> 2.2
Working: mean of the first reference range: 7.32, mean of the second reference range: 7.27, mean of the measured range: 7.03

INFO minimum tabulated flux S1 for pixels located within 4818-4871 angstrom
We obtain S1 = 6.26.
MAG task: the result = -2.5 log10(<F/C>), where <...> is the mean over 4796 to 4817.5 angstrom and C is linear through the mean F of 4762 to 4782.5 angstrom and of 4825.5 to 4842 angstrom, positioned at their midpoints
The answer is 0.04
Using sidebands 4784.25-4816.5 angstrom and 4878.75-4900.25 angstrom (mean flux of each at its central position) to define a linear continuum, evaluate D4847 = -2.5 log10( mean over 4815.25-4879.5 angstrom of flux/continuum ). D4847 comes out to 0.02 mag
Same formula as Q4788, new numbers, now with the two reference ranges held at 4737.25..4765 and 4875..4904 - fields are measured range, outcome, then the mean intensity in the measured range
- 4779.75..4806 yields 1.1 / 6.95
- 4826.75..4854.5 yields 0.5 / 7.04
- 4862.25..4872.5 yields 1.1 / 6.38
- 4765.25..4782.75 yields 0.5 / 7.06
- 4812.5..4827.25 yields -0.4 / 7.39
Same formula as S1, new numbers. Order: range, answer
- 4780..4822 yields 6.07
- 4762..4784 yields 6.67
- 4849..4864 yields 6.29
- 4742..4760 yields 6.79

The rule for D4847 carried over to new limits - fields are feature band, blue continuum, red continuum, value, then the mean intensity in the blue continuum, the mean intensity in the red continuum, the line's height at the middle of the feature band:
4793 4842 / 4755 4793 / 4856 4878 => -0.03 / 7.1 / 6.58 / 6.86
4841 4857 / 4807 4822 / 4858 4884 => -0.04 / 7.31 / 6.61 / 6.88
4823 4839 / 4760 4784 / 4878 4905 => 0.02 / 7.11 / 7.15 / 7.13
